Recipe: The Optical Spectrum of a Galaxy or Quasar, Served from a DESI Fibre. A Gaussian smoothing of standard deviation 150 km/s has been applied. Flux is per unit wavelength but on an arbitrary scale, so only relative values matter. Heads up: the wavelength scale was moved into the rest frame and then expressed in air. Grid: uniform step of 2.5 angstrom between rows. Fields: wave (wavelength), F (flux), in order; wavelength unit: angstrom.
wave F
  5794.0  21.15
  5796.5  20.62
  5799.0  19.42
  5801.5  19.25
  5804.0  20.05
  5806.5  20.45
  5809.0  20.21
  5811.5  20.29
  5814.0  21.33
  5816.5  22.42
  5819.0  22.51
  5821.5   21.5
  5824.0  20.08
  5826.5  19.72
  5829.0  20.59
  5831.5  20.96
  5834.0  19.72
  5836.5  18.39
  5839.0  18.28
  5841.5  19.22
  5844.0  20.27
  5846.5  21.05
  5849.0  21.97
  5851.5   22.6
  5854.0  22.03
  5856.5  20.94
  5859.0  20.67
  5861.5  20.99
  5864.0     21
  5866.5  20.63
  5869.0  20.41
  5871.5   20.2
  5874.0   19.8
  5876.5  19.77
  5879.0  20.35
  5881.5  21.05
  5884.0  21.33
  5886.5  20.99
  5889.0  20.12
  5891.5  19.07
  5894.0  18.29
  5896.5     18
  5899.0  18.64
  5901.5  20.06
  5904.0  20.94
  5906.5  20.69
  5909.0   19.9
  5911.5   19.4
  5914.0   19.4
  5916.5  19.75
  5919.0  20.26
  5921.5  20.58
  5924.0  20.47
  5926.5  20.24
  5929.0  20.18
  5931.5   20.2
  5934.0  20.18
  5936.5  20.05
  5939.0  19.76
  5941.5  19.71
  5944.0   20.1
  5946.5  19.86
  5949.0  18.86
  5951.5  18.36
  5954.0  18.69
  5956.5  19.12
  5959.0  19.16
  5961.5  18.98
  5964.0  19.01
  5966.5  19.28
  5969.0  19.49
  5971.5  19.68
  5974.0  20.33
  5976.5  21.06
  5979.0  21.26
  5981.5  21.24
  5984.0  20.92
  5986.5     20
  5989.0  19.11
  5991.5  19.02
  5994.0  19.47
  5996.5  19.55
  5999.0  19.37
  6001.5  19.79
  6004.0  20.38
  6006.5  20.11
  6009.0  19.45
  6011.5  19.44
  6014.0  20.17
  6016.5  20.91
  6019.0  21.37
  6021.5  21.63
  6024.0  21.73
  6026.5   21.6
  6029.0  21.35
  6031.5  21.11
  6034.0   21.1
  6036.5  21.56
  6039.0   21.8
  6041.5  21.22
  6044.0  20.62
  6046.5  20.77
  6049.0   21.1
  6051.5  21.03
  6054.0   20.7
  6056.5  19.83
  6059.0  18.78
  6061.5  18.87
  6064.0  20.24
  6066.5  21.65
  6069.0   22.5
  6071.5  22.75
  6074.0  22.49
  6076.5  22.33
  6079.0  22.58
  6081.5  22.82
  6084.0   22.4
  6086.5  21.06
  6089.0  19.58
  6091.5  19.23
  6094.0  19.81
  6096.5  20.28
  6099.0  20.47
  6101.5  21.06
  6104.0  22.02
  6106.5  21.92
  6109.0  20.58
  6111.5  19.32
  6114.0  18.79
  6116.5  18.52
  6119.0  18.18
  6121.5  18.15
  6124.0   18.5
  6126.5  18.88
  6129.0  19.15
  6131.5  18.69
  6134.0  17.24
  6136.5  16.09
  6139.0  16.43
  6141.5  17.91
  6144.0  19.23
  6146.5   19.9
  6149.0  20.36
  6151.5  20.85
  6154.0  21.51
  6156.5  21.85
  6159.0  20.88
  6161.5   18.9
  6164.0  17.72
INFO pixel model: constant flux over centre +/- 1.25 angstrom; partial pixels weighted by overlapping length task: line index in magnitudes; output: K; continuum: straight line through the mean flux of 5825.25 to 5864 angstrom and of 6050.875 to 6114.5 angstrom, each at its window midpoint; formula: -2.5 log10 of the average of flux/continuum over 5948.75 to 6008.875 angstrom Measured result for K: 0.06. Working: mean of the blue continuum 20.5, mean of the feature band 19.7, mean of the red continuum 20.9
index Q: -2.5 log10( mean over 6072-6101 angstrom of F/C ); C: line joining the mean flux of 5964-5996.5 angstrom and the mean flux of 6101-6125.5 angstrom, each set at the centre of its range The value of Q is -0.08 mag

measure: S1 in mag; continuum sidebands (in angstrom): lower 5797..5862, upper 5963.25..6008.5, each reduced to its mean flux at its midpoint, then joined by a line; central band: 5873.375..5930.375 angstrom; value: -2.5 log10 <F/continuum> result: 0.02 mag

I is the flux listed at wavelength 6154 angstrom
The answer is 21.51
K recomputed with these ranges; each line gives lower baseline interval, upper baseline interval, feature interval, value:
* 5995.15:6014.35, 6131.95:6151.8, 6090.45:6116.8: -0.08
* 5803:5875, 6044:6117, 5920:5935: 0.02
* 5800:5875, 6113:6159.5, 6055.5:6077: -0.09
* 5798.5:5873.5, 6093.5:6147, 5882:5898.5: 0.04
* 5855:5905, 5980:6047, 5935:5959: 0.05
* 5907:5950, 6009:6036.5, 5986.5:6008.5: 0.06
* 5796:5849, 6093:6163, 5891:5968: 0.02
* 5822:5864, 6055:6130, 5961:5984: 0.02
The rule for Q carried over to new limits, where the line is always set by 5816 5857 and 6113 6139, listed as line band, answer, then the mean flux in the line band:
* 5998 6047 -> -0.10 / 20.8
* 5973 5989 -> -0.07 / 20.7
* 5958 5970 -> 0.02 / 19.2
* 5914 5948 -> -0.01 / 20.1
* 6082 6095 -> -0.12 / 20.6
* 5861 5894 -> 0.00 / 20.3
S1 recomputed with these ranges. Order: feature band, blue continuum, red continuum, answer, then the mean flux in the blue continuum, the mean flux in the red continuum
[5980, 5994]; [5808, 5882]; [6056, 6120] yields 0.03 mag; 20.6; 20.7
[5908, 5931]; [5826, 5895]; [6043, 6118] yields 0.03 mag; 20.4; 20.8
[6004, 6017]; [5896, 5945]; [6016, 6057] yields 0.05 mag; 20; 21.2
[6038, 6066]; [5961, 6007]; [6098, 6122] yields -0.03 mag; 19.9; 19.9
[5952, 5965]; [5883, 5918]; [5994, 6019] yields 0.05 mag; 19.7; 20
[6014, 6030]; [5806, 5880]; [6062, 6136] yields -0.05 mag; 20.6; 20.3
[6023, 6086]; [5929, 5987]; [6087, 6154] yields -0.10 mag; 19.8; 19.3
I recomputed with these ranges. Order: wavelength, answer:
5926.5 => 20.24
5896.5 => 18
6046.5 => 20.77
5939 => 19.76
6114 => 18.79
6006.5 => 20.11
